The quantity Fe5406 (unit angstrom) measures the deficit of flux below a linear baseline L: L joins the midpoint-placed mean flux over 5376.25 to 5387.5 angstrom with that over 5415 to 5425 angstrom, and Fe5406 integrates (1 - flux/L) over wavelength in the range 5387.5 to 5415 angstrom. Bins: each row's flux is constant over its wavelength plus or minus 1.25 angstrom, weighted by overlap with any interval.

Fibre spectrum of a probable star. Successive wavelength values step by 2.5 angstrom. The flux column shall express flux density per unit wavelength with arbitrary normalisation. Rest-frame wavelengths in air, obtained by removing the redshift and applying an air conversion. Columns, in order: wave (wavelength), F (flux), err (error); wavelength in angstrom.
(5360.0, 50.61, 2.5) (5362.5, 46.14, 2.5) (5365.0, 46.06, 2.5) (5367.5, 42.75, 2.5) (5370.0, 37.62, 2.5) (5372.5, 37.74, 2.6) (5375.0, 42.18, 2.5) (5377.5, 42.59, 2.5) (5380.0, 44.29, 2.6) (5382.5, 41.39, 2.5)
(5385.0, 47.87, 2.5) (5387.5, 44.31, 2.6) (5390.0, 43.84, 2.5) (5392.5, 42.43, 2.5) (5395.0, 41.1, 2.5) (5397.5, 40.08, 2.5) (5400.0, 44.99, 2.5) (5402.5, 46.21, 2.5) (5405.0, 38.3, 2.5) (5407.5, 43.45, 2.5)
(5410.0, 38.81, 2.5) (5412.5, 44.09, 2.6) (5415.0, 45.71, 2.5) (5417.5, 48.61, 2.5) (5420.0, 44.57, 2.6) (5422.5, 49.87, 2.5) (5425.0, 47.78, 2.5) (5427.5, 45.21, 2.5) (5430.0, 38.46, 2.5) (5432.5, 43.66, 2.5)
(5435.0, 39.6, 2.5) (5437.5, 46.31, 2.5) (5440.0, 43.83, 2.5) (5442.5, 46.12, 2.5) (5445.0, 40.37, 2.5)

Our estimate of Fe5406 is 1.9 angstrom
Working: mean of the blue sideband 44.1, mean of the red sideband 47.4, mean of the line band 42.6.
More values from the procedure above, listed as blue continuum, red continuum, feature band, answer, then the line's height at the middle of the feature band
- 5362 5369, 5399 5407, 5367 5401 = 1.2 angstrom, 43.9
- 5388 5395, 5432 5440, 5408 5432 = -0.9 angstrom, 43.1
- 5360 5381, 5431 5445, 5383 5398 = -0.1 angstrom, 43.1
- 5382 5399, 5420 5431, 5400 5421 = 0.3 angstrom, 44.4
